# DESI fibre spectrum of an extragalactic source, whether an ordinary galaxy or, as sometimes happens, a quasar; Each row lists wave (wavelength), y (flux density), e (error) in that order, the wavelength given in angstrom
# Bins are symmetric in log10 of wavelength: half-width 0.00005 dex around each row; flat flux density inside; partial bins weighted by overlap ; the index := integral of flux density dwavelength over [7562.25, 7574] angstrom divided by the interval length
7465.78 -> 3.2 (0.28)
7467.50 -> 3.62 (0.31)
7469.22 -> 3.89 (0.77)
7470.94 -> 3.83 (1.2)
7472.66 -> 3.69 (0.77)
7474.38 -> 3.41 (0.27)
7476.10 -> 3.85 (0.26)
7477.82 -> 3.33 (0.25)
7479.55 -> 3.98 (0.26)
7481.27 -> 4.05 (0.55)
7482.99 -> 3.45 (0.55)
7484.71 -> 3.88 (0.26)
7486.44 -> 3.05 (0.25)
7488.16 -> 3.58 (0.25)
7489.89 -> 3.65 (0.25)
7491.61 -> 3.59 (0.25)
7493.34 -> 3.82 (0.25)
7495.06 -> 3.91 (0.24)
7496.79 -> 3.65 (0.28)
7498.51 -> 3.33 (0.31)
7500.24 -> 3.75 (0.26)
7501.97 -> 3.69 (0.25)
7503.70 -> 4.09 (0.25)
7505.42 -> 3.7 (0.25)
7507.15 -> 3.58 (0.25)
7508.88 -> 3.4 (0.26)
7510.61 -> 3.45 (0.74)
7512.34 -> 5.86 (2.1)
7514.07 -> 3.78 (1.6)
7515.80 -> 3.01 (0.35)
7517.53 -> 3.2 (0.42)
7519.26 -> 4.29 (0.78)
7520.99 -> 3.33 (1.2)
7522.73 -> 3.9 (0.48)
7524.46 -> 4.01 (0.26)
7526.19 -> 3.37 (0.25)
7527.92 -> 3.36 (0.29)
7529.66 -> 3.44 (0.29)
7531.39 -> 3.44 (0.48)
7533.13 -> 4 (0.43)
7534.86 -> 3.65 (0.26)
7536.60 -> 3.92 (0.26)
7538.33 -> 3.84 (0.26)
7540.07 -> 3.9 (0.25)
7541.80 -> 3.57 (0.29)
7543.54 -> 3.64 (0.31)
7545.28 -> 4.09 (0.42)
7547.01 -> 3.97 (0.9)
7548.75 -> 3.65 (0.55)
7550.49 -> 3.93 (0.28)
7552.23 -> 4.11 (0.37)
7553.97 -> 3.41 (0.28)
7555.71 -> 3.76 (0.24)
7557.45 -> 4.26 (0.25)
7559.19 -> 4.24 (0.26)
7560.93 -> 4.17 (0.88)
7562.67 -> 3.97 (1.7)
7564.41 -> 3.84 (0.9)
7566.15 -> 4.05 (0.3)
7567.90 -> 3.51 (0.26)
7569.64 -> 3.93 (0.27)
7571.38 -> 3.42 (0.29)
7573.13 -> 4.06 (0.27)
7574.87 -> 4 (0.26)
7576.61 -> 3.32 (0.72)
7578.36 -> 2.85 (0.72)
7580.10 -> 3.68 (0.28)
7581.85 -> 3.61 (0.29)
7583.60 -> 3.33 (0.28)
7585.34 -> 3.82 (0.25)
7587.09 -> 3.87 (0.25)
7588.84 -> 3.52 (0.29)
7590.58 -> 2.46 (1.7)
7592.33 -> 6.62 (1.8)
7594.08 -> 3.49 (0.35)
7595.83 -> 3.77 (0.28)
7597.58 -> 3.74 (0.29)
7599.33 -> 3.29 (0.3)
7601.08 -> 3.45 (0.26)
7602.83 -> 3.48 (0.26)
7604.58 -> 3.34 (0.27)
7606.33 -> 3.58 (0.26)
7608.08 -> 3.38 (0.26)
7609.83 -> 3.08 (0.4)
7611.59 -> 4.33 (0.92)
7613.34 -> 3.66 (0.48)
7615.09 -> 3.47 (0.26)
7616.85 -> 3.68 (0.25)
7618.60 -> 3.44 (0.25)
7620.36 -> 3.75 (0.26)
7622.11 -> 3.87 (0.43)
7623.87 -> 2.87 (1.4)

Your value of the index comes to 3.82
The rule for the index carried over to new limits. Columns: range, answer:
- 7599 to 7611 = 3.4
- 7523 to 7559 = 3.78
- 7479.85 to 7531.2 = 3.7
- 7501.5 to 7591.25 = 3.74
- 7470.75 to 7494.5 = 3.65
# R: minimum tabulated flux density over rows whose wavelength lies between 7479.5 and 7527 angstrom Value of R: 3.01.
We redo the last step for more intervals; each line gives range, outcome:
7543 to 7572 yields 3.41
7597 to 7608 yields 3.29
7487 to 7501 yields 3.33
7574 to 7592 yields 2.46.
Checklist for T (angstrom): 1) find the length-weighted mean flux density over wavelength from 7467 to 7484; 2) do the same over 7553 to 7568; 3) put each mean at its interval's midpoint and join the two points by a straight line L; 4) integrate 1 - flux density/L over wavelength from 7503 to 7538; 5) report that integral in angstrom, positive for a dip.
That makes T 0.8 angstrom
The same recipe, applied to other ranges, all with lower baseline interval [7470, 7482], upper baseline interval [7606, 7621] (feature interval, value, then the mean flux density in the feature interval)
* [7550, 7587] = -1.4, 3.77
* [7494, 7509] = 0.1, 3.69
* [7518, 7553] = -0.9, 3.76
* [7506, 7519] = -0.3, 3.78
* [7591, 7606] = -1.0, 3.84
